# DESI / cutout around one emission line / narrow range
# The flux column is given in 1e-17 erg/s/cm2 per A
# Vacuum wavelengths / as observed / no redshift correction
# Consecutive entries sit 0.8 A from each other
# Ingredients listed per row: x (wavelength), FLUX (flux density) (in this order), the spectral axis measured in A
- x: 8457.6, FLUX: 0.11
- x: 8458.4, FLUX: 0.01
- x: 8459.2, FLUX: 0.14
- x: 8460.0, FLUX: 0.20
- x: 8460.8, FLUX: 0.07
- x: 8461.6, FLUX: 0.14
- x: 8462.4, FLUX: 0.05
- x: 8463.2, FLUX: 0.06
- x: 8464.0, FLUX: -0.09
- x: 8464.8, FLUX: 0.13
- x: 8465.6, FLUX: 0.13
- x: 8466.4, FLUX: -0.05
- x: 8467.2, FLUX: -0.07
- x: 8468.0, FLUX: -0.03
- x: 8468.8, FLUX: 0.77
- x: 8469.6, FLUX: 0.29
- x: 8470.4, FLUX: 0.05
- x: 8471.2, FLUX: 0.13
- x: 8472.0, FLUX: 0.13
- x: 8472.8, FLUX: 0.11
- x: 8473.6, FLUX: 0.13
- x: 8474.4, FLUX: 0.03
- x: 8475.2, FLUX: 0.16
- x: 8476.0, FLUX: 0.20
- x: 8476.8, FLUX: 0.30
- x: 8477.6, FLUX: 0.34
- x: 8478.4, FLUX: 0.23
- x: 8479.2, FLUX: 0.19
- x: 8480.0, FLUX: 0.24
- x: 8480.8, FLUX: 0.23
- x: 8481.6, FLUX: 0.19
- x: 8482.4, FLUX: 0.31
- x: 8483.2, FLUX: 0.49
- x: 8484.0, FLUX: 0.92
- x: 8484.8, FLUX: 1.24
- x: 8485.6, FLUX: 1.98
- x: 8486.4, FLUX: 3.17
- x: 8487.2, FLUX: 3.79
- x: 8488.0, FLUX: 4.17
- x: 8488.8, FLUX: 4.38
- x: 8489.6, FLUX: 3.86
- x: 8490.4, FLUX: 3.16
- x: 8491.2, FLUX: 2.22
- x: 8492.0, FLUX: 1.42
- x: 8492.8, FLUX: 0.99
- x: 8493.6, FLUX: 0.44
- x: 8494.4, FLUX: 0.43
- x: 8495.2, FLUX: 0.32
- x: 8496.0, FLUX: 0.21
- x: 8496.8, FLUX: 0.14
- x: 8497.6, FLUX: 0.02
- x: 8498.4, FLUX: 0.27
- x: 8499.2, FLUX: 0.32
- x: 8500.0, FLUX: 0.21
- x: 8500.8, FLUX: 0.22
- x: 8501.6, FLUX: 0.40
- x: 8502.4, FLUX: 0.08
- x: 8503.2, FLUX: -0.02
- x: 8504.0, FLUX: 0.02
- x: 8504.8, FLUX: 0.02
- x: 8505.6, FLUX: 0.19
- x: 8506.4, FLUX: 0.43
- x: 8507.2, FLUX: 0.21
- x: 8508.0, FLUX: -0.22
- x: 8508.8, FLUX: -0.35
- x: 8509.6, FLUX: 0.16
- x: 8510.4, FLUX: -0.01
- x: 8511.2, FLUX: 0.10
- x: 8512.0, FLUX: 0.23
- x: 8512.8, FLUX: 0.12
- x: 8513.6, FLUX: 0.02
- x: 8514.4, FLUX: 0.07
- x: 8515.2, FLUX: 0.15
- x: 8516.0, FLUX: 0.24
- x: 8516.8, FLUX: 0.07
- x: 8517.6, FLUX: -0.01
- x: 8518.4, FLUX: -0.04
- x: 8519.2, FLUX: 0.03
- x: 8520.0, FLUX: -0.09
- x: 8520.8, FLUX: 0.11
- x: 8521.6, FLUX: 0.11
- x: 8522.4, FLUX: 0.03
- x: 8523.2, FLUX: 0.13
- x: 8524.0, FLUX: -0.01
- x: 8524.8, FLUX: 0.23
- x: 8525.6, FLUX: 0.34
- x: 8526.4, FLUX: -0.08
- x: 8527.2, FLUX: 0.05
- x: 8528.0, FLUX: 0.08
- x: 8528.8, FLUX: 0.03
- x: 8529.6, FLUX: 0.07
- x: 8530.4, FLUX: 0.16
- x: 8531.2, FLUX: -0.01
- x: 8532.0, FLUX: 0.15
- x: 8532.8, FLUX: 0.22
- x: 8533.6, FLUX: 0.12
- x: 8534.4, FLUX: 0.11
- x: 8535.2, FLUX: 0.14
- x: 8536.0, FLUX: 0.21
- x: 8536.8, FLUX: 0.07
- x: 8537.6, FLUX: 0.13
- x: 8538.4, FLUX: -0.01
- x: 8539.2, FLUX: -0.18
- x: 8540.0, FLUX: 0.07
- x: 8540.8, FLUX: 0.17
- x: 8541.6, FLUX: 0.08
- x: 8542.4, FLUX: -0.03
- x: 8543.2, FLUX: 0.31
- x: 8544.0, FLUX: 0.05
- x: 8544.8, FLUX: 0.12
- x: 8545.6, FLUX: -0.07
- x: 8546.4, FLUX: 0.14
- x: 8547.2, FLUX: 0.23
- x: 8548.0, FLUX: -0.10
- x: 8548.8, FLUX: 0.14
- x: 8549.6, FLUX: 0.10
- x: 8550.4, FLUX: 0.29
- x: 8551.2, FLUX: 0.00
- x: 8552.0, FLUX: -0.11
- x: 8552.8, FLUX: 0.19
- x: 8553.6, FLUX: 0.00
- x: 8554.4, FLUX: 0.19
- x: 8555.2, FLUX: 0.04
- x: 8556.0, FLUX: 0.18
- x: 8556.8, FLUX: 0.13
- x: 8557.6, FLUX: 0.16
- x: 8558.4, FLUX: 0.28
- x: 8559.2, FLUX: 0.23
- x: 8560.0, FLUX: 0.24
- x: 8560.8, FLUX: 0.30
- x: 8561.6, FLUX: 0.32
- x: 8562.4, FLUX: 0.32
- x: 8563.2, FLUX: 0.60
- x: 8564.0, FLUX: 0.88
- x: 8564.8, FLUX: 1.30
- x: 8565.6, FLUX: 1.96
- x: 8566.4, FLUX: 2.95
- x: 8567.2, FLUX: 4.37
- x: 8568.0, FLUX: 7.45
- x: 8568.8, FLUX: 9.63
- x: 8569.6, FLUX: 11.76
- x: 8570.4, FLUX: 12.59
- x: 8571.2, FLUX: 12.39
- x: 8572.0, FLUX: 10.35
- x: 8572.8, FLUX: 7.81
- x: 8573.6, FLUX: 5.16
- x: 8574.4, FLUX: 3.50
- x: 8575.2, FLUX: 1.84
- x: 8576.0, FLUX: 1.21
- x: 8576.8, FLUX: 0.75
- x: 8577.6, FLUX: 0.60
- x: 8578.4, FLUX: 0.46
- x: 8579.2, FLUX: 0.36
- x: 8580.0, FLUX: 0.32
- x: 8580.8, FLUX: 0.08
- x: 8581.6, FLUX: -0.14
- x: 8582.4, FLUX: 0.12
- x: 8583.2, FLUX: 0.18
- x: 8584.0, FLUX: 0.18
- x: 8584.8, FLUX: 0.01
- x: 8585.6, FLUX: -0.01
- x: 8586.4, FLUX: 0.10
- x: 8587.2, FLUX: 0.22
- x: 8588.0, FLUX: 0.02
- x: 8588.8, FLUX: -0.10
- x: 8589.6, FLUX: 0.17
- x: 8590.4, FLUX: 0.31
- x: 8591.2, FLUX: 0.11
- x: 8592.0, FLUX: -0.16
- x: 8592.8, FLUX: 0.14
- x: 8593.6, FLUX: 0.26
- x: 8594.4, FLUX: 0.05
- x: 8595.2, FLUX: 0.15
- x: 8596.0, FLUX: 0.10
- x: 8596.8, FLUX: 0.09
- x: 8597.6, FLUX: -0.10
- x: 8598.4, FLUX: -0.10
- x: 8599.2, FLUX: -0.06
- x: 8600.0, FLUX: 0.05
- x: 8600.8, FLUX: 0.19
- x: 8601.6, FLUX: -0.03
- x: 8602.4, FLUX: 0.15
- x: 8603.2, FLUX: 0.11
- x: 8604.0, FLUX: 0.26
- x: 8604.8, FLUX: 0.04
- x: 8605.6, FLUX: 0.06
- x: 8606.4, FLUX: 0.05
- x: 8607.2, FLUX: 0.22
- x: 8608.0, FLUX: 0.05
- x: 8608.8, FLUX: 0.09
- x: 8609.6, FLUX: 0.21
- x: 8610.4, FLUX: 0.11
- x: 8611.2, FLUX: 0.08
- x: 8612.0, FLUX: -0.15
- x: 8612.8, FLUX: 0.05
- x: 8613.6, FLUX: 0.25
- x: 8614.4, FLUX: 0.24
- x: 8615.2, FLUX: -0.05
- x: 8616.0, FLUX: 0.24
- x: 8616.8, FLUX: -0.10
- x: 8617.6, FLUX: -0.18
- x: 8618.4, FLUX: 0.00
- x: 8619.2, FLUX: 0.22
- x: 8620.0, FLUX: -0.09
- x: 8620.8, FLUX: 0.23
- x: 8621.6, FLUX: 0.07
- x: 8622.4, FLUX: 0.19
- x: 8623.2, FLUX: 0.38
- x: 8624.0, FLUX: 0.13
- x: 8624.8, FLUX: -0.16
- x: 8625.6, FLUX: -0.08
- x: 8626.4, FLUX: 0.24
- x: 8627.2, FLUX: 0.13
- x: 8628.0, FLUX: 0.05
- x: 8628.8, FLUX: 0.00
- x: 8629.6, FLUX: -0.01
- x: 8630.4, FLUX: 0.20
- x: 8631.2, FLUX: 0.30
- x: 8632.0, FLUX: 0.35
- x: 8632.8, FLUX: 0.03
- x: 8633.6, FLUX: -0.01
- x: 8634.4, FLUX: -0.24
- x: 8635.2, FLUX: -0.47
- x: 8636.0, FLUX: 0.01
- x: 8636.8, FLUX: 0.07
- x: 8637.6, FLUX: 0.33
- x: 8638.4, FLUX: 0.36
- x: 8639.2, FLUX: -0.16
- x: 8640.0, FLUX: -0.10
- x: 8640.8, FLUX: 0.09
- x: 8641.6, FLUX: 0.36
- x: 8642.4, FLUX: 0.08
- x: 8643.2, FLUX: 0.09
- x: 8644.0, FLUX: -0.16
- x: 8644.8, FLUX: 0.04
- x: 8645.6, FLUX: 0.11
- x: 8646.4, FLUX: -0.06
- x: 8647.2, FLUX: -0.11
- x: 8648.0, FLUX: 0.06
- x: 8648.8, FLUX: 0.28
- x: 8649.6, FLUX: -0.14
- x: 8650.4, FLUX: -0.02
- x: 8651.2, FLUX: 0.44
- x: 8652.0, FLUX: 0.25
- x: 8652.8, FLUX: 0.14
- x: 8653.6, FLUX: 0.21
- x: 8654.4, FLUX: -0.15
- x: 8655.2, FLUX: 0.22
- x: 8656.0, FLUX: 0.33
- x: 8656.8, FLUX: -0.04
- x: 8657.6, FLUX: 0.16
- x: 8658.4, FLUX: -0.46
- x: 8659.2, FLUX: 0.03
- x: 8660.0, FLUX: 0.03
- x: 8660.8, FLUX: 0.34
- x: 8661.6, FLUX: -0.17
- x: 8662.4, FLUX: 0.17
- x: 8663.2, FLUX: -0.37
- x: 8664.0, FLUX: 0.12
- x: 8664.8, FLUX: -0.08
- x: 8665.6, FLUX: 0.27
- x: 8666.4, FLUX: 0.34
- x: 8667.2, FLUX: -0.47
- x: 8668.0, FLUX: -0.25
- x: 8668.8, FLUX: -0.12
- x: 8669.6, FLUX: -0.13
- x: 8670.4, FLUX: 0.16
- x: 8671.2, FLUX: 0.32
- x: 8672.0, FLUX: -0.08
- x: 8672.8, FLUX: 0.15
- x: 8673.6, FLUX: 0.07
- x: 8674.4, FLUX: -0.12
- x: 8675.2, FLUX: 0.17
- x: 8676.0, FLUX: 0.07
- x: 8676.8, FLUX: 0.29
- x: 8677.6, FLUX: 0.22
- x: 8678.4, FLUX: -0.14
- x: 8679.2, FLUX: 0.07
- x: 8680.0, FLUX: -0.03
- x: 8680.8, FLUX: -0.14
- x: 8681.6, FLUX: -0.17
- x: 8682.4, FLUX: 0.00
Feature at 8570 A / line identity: [O III] 5007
